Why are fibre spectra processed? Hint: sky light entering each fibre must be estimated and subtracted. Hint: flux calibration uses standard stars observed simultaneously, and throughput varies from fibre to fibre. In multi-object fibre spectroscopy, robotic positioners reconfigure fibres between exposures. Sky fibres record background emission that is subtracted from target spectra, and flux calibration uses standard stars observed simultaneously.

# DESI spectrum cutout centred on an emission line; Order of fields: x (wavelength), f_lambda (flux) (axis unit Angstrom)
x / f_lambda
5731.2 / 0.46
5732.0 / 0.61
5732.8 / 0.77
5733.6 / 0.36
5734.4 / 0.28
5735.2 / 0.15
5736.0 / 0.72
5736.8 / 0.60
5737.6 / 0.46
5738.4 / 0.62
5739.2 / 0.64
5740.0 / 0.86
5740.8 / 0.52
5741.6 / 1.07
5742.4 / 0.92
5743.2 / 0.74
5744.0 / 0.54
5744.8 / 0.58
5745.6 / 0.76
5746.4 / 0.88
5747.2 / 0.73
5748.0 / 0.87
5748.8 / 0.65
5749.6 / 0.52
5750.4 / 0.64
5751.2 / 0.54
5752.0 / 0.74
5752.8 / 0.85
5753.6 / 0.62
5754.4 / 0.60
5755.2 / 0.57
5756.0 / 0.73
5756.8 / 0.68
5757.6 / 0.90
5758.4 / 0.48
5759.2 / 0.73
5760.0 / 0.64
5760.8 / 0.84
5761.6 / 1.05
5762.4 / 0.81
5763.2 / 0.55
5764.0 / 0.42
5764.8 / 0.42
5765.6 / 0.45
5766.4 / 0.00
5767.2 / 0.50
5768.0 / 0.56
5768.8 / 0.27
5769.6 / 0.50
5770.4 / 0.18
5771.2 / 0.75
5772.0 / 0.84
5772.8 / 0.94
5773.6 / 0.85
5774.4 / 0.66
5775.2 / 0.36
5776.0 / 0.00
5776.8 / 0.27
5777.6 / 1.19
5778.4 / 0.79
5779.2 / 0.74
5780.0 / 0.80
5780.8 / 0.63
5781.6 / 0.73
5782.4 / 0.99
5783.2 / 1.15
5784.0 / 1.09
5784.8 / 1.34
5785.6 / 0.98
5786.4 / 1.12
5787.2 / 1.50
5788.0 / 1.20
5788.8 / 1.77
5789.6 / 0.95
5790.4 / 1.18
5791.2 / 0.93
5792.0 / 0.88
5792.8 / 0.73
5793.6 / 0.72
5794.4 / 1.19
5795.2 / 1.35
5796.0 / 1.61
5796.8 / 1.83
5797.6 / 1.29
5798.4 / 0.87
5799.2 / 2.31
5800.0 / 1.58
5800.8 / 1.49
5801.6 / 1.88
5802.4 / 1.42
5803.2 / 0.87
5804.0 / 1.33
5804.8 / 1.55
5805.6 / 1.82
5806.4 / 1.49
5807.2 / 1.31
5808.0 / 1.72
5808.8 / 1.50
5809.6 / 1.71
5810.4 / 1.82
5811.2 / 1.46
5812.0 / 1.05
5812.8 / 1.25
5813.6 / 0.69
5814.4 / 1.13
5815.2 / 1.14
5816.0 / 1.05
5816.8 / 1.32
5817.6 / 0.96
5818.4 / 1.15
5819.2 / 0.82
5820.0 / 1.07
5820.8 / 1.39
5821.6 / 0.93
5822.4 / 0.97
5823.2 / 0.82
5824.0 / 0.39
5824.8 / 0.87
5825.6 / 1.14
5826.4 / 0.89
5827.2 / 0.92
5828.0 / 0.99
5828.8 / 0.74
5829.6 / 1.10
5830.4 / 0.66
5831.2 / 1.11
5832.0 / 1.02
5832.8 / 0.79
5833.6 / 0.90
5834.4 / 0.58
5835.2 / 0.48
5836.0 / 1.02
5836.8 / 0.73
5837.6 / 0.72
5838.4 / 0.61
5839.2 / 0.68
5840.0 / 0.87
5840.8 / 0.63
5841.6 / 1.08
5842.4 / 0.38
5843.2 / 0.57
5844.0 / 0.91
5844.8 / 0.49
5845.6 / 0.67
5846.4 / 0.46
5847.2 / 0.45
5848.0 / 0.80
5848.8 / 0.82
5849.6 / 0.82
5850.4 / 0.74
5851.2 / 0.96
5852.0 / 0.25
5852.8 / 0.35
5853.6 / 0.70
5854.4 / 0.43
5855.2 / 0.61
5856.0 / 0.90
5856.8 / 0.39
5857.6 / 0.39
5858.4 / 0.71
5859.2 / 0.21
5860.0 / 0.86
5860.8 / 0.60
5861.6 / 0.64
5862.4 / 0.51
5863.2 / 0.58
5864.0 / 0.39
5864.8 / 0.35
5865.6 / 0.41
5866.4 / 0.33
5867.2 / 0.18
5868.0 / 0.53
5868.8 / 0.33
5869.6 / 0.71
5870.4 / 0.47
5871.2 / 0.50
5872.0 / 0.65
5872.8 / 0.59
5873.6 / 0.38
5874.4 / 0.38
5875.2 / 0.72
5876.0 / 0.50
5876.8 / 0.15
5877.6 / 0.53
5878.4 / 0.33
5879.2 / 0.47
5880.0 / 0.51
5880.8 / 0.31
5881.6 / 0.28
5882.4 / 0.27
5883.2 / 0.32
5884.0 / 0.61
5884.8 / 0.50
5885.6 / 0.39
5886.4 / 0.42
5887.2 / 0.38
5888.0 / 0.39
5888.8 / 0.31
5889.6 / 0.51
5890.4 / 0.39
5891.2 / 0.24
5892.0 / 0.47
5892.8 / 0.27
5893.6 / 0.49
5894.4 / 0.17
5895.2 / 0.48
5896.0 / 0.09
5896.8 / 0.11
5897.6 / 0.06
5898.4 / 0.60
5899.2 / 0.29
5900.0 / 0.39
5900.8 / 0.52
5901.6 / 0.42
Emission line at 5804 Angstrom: C IV 1549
